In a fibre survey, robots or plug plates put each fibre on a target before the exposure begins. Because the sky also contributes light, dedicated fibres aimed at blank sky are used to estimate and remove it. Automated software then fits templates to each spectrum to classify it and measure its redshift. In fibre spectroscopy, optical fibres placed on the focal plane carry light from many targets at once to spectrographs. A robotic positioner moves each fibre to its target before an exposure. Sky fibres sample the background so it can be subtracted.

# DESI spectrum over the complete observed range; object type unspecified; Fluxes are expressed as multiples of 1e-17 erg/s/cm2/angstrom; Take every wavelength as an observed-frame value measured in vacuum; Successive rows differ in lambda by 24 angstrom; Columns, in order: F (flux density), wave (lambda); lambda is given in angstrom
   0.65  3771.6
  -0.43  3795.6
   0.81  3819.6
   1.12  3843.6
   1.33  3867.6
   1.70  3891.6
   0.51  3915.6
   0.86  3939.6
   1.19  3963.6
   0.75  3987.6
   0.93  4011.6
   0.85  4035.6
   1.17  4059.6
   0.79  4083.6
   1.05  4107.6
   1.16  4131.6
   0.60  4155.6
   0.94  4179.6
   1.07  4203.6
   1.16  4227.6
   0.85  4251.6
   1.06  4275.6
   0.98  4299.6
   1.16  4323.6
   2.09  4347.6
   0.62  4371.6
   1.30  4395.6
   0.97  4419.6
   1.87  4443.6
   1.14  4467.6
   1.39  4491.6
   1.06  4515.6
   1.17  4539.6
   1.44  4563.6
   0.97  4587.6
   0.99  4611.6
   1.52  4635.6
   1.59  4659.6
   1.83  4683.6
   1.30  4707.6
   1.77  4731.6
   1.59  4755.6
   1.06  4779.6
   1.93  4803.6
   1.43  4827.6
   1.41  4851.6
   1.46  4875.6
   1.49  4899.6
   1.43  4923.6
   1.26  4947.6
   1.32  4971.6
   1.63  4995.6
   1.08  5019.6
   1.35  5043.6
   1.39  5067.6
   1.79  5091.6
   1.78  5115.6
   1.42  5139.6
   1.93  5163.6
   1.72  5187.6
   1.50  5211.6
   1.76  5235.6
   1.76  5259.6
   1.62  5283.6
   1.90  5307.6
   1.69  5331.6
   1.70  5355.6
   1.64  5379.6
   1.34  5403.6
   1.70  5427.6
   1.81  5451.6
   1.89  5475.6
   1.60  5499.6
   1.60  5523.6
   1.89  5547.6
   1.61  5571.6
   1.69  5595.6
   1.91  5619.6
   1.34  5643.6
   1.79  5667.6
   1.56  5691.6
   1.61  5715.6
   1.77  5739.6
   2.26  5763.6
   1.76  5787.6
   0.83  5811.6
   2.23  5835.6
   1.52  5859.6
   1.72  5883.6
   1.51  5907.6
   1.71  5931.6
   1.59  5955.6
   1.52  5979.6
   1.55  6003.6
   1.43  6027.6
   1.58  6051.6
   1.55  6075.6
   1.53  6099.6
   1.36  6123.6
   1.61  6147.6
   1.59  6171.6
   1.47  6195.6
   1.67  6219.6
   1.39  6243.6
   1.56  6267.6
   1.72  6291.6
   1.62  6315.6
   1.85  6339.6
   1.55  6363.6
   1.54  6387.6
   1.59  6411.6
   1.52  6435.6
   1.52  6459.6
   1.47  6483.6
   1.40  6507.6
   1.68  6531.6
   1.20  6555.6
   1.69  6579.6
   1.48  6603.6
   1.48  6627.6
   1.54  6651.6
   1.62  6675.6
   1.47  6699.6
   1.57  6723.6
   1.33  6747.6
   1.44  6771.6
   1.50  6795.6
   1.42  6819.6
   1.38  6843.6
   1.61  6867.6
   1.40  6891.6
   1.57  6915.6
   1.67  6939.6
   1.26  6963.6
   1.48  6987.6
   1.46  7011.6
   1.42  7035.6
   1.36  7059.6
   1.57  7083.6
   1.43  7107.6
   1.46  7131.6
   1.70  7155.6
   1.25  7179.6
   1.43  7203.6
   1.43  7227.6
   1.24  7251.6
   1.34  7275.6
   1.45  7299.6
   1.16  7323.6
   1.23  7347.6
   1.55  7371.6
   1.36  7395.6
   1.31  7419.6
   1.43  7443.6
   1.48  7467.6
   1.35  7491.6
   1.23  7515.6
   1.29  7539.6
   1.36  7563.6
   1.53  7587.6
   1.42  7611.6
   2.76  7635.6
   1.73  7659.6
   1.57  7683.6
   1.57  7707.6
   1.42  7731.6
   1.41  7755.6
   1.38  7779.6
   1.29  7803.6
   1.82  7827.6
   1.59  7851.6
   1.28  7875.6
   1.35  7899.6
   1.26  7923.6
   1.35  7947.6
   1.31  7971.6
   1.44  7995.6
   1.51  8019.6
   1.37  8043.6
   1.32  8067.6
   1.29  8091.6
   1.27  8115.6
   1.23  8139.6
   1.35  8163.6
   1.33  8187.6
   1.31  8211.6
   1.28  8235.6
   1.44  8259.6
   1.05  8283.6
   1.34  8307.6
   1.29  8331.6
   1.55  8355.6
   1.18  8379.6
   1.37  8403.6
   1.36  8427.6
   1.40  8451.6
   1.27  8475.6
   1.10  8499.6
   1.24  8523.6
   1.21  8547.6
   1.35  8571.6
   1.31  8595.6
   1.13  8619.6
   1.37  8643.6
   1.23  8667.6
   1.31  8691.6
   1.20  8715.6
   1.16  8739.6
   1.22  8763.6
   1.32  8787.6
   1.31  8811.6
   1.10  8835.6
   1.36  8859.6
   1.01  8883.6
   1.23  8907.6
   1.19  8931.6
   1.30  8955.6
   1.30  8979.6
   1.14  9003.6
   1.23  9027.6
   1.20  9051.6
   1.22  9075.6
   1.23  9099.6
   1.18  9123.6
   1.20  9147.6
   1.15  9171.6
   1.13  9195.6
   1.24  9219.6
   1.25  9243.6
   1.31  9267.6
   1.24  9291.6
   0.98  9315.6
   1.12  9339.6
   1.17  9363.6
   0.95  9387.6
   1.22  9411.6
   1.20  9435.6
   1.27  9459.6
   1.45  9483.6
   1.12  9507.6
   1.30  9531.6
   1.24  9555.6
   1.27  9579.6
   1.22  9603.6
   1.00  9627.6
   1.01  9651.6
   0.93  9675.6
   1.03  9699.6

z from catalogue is 0.164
